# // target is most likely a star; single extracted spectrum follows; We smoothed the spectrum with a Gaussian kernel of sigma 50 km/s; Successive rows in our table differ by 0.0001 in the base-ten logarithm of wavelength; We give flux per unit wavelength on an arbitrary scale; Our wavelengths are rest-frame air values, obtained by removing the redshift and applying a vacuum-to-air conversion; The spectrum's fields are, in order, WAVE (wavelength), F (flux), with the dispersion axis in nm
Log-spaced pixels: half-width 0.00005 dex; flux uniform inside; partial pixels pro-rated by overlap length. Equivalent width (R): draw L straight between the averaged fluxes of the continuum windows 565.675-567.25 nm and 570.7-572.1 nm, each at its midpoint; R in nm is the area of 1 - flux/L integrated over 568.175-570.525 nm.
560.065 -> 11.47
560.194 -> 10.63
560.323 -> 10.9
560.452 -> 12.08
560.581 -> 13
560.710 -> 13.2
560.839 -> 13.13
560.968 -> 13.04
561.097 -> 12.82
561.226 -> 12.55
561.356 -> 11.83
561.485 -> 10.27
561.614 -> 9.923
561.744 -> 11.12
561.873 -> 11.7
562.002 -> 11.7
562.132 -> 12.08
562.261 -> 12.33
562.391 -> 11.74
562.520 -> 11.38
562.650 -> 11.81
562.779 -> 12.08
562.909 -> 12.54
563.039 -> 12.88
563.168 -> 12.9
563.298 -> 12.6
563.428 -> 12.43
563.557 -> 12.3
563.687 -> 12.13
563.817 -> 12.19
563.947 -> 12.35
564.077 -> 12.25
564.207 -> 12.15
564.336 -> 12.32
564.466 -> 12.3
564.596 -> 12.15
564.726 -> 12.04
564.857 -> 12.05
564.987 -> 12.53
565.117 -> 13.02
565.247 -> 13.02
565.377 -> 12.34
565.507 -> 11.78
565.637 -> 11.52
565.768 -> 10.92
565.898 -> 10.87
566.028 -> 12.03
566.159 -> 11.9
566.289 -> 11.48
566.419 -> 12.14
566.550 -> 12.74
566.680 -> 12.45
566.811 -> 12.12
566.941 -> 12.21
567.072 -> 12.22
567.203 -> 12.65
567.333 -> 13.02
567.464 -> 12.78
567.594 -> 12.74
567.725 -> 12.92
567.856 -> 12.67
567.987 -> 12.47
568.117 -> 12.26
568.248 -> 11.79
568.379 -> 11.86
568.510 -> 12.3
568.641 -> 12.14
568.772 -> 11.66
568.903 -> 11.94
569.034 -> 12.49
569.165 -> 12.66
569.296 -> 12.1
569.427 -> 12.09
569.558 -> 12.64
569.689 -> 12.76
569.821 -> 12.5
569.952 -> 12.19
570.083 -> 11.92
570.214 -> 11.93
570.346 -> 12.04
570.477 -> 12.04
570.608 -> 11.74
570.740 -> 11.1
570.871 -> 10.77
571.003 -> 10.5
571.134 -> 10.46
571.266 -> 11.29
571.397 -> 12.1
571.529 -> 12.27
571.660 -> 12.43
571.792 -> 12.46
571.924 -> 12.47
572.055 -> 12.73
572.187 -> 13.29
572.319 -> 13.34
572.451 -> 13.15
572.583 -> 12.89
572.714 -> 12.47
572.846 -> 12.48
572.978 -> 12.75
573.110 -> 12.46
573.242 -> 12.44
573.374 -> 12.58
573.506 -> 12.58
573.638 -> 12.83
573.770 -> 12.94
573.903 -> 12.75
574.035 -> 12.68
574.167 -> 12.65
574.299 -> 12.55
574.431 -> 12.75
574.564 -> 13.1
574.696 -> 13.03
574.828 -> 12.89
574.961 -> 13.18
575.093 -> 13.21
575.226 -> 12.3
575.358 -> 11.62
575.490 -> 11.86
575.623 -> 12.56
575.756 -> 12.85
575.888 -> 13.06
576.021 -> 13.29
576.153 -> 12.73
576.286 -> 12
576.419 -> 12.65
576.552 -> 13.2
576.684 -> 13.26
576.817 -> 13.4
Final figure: -0.074 nm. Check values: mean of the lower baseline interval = 12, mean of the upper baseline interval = 11.7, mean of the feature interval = 12.2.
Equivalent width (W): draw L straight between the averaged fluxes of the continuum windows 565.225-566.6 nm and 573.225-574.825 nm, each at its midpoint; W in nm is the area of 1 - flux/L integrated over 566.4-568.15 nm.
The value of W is -0.08 nm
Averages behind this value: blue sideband 11.8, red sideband 12.8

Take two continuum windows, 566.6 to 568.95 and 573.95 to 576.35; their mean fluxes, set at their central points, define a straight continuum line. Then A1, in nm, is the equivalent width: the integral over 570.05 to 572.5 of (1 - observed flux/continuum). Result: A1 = 0.10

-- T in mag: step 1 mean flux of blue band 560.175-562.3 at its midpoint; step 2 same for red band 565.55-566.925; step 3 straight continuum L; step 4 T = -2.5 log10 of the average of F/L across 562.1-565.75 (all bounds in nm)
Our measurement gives -0.03 mag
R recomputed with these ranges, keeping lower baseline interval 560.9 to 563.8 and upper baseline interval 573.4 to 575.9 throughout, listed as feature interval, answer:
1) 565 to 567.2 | 0.03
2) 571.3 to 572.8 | -0.01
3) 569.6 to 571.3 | 0.11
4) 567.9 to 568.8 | 0.02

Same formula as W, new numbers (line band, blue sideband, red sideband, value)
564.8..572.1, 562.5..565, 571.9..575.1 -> 0.245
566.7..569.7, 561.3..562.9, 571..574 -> -0.071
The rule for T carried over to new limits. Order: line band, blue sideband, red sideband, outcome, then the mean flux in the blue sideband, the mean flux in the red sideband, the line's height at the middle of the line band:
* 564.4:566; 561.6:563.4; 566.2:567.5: 0.02 mag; 12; 12.4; 12.2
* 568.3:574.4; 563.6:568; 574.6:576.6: 0.02 mag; 12.2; 12.7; 12.5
